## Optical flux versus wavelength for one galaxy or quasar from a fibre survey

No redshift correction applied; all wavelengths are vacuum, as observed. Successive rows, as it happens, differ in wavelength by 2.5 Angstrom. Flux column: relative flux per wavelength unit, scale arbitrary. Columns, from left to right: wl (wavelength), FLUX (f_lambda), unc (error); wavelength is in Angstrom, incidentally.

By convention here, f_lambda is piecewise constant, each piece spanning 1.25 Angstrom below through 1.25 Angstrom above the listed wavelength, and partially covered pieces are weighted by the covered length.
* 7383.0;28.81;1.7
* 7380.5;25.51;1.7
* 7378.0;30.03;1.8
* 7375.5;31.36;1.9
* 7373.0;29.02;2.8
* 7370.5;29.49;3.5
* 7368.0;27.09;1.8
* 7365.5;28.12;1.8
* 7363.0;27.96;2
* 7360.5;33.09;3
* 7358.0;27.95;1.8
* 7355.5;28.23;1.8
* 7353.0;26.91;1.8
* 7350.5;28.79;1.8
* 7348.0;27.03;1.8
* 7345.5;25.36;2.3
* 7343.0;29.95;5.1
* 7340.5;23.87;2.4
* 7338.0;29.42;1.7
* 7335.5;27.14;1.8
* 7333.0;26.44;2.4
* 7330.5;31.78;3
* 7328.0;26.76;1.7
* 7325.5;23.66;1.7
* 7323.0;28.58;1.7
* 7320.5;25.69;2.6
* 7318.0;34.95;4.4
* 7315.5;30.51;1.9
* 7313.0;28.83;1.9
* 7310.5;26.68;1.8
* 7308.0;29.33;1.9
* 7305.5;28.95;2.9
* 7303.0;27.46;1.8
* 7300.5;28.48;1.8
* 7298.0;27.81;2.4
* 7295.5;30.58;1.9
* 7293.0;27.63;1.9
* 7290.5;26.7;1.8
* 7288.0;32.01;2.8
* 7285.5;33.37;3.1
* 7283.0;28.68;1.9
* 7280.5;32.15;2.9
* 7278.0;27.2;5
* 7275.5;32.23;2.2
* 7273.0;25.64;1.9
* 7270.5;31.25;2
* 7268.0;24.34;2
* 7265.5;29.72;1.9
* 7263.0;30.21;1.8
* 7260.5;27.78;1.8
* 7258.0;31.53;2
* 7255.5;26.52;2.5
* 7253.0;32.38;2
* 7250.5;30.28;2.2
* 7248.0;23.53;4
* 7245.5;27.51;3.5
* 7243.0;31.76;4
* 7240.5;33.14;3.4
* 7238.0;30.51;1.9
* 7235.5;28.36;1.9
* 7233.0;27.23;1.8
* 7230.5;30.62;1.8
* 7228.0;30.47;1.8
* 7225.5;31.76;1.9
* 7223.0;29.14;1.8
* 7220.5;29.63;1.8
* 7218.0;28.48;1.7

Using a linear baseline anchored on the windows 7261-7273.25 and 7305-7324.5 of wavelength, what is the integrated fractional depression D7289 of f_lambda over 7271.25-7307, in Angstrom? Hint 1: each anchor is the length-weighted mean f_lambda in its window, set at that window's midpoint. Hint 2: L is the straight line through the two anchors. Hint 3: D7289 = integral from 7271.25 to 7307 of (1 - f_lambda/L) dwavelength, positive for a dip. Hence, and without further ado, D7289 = -0.6 Angstrom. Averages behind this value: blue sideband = 28.4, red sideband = 29.1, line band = 29.2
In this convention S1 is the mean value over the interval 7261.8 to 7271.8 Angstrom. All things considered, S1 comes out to 28.9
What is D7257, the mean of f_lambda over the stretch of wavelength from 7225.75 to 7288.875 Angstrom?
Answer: 29.6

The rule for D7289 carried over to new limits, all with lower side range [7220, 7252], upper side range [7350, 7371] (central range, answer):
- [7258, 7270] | 0.31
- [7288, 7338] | 0.90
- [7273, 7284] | -0.14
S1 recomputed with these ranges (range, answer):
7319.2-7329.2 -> 26.2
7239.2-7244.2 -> 32.4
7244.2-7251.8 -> 27.2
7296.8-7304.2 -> 27.9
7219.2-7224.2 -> 29.4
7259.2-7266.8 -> 29.2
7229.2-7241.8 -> 30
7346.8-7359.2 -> 27.8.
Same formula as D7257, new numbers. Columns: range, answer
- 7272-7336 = 28.8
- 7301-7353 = 28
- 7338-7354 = 27.2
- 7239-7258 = 29.5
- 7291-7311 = 28.4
